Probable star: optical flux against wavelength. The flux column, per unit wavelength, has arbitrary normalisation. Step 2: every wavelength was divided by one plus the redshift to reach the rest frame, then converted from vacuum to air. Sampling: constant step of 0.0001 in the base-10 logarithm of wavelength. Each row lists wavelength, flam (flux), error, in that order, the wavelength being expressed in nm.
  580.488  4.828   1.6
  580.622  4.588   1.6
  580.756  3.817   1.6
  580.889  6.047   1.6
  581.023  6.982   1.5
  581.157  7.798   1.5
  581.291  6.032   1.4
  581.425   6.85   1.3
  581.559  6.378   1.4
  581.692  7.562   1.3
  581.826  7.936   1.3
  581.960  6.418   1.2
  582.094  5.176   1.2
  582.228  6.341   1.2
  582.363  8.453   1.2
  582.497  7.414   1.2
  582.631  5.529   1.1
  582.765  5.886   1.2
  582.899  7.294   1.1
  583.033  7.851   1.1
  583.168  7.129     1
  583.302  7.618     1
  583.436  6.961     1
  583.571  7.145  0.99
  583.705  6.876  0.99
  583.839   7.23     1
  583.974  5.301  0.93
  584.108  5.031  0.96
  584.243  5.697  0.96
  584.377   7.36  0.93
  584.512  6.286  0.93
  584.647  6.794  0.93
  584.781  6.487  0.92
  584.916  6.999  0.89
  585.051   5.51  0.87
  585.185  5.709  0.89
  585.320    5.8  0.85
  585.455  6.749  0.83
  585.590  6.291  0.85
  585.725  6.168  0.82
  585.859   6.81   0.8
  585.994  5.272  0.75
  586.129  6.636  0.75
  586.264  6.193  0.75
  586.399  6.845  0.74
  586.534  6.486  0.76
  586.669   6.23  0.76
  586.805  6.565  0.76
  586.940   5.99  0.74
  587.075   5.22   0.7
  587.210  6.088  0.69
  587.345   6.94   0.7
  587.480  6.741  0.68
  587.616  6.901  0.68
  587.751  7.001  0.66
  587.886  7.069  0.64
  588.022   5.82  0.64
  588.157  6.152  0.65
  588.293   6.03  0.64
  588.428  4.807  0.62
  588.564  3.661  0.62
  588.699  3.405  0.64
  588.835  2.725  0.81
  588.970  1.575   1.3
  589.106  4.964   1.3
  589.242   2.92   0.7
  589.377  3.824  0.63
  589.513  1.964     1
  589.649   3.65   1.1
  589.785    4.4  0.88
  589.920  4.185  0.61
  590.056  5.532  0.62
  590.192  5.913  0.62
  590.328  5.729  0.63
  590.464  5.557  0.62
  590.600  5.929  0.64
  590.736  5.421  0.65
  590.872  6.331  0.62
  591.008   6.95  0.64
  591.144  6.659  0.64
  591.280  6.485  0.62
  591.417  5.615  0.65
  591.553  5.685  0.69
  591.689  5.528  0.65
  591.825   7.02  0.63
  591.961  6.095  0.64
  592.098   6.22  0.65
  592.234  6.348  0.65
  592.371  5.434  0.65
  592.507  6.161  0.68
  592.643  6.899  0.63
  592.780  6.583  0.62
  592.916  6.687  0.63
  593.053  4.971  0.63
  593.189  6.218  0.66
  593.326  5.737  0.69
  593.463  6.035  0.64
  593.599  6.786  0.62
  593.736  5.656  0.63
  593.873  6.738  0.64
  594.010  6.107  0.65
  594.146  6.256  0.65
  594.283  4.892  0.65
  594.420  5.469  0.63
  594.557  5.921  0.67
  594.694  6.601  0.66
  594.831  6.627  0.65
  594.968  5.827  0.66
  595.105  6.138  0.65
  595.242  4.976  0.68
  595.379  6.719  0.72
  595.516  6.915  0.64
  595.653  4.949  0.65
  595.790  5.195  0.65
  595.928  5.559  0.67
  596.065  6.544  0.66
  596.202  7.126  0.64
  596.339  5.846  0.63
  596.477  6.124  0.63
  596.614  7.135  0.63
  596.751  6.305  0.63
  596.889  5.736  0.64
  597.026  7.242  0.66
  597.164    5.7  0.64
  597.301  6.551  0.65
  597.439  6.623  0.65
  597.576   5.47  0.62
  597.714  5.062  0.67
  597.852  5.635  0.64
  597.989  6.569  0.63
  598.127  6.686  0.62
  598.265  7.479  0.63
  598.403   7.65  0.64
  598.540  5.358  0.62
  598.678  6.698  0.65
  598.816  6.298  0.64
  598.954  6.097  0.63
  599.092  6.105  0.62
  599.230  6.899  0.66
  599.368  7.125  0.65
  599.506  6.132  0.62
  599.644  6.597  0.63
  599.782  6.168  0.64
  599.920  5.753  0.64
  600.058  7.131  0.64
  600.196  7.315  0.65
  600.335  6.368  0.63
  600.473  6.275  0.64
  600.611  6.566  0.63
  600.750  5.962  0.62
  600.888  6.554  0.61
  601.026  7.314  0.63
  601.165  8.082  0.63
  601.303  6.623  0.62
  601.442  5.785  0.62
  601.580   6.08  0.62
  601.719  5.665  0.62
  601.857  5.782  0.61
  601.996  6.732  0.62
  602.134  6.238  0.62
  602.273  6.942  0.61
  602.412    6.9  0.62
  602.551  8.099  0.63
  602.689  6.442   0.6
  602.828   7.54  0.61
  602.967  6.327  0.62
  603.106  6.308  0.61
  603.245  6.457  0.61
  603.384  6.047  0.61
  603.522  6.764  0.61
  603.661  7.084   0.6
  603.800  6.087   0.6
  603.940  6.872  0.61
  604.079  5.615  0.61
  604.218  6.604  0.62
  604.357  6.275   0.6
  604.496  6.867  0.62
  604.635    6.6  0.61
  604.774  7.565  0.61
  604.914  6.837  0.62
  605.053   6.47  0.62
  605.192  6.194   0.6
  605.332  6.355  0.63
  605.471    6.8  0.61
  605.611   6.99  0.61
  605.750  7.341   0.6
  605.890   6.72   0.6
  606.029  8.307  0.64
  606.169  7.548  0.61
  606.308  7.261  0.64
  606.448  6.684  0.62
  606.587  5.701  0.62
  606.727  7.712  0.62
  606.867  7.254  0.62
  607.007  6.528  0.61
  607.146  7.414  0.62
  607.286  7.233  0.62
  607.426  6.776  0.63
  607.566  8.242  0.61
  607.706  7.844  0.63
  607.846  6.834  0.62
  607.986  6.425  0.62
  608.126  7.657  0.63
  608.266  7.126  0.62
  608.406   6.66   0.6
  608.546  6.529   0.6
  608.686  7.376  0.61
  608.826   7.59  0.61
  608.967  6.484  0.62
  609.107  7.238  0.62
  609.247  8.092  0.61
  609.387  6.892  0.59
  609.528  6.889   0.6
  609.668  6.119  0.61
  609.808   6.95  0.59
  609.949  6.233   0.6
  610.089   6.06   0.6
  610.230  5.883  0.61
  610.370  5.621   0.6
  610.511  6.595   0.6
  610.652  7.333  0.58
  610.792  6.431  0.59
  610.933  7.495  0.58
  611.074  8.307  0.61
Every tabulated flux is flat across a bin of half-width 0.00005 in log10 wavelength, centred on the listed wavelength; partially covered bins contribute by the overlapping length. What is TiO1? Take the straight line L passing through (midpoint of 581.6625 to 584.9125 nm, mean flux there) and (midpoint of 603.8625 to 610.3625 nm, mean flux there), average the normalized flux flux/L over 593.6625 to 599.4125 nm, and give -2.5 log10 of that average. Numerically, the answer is 0.10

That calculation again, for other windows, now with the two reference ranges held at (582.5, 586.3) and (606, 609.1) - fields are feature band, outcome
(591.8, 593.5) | 0.091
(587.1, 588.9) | 0.167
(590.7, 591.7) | 0.089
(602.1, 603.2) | 0.021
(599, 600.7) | 0.063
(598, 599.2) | 0.052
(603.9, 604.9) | 0.065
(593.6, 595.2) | 0.123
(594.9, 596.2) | 0.146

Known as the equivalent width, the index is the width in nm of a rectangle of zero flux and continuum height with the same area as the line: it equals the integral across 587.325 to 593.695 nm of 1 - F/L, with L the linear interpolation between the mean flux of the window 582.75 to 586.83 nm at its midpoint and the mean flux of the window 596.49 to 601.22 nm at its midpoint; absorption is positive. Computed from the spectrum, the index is 0.96 nm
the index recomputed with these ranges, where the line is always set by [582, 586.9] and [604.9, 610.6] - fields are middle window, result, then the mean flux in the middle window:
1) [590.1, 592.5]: 0.206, 6.05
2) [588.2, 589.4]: 0.504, 3.81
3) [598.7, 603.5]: 0.171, 6.55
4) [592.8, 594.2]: 0.111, 6.14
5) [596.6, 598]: 0.124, 6.13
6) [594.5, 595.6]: 0.080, 6.2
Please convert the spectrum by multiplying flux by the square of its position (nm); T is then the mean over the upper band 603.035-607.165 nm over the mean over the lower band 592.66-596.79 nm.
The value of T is 1.15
